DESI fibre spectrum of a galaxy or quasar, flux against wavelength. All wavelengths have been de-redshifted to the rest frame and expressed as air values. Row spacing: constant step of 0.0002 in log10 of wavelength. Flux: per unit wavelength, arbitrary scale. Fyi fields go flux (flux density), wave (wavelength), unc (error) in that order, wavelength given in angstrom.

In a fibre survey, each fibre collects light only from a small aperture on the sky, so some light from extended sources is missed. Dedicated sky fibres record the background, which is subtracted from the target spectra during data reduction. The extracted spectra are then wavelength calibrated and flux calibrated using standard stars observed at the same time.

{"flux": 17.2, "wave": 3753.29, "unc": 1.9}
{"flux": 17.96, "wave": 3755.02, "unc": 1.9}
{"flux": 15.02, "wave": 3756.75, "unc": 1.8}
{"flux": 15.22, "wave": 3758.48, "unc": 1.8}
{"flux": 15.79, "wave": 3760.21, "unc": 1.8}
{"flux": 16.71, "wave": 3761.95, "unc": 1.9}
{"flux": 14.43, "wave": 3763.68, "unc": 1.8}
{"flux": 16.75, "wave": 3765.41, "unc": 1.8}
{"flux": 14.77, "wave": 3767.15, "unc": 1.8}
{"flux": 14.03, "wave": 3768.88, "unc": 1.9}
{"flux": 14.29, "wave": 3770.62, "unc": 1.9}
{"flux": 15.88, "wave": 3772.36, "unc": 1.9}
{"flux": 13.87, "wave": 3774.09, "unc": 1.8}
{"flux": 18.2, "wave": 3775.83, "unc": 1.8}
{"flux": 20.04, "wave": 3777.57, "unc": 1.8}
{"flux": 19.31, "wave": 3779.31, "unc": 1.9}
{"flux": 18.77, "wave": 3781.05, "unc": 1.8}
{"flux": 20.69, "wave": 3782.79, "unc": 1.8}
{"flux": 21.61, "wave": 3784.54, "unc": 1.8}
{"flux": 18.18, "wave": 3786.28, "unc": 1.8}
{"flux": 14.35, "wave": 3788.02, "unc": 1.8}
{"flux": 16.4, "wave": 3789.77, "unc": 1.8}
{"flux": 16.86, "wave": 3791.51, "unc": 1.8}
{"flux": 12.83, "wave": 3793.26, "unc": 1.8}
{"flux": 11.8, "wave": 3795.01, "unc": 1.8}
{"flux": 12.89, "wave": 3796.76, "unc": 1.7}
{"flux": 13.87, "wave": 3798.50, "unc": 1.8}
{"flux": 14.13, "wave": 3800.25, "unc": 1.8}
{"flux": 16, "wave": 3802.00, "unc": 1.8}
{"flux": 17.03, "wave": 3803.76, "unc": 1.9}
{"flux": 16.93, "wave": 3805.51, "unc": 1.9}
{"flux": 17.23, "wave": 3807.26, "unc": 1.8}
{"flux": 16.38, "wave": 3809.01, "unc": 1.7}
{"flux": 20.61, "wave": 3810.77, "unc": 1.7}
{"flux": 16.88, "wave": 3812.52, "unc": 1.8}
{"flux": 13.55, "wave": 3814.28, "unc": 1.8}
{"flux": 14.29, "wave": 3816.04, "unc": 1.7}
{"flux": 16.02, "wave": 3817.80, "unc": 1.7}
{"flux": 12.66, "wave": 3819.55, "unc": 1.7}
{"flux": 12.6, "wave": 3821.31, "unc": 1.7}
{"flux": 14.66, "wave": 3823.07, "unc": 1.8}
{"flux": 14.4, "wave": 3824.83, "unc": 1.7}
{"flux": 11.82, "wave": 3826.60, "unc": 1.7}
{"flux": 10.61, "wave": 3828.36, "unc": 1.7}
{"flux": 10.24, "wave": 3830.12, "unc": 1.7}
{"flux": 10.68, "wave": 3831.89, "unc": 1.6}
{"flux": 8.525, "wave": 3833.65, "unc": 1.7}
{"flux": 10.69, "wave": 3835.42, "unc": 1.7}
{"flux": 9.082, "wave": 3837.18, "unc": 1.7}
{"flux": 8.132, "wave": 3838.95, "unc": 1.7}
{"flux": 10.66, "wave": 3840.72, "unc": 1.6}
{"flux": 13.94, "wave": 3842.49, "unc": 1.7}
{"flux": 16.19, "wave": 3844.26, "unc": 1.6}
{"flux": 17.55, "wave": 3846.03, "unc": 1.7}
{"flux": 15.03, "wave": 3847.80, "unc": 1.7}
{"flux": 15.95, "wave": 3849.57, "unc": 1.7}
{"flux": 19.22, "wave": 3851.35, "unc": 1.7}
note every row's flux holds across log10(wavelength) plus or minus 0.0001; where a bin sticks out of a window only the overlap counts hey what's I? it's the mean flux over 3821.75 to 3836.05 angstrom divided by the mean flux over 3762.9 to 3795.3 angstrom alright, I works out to 0.69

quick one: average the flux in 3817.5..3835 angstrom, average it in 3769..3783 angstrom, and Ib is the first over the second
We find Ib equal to 0.7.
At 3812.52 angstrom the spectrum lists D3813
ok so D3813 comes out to 16.88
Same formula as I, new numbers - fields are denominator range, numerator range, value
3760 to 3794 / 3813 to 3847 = 0.75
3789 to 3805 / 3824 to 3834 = 0.76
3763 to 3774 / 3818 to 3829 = 0.87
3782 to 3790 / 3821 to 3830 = 0.69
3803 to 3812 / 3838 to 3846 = 0.72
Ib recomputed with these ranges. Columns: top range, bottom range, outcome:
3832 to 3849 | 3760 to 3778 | 0.77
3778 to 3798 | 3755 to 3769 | 1.07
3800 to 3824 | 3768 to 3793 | 0.91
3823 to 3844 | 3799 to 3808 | 0.69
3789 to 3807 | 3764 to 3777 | 0.97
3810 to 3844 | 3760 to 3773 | 0.83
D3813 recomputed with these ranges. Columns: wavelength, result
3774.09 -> 13.87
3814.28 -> 13.55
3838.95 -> 8.132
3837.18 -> 9.082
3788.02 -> 14.35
